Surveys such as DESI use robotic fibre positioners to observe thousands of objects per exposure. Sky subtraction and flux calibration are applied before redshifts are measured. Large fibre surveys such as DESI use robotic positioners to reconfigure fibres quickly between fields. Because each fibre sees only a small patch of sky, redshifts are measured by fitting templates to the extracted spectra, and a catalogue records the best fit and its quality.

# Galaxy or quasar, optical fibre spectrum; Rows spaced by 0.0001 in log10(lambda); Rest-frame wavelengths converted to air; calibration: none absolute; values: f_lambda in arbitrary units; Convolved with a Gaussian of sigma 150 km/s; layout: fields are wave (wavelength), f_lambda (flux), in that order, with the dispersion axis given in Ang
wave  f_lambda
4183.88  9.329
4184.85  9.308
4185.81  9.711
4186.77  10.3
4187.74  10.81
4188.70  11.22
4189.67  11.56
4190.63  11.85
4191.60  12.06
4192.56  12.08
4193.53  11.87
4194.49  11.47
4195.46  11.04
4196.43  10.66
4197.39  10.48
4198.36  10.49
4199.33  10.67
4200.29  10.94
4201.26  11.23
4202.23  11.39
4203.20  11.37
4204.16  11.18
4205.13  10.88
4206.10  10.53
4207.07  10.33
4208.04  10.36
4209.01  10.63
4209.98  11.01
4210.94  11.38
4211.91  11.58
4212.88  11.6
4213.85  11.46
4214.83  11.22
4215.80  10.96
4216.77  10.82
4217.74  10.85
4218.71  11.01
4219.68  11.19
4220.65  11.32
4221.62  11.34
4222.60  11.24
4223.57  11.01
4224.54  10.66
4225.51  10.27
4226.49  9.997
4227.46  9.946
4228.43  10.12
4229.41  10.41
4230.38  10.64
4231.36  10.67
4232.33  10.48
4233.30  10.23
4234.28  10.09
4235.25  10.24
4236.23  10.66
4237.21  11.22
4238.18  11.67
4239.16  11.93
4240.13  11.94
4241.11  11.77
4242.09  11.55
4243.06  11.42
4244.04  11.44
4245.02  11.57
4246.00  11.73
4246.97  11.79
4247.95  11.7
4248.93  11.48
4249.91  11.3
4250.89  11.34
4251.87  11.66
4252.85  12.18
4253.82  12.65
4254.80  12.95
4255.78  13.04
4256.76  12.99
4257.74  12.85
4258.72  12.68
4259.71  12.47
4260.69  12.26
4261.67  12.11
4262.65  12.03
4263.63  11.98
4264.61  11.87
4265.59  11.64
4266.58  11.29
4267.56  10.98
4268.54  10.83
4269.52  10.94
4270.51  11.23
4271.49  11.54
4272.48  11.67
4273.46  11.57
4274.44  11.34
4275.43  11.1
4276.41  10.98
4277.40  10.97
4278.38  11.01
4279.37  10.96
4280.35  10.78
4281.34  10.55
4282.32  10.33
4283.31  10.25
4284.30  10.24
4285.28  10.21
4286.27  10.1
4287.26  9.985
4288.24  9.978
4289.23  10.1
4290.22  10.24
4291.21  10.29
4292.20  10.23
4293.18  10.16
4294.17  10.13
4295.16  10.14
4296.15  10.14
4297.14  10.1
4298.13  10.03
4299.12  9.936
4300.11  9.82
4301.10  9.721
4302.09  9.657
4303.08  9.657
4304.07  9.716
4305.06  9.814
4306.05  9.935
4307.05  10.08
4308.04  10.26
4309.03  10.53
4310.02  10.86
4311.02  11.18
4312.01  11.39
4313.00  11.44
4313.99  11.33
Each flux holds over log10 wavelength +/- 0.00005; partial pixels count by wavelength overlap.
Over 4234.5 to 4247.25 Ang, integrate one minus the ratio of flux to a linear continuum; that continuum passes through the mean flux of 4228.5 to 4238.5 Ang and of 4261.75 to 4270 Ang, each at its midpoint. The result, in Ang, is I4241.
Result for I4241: -0.7 Ang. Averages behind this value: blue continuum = 10.6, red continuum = 11.5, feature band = 11.4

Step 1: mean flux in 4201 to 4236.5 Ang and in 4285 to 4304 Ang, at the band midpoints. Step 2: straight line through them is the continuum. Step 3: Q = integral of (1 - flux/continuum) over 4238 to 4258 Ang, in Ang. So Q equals -2.73 Ang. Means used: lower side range 10.8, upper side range 10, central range 11.9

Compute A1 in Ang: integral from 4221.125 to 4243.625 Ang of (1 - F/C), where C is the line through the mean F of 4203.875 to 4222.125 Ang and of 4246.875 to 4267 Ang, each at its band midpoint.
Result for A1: 1.29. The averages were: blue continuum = 11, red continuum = 12.1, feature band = 10.9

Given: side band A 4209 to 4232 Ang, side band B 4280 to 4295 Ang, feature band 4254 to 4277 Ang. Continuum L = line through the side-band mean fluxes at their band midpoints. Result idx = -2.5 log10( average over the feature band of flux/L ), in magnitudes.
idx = -0.14 mag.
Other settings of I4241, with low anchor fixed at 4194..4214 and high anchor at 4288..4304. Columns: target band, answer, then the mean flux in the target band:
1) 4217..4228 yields 0.0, 10.8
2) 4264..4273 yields -0.9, 11.3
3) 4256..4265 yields -1.7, 12.4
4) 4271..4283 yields -1.0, 11.1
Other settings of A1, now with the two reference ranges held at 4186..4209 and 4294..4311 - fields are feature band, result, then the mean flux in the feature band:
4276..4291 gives -0.3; 10.4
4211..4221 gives -0.3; 11.2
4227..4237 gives 0.3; 10.4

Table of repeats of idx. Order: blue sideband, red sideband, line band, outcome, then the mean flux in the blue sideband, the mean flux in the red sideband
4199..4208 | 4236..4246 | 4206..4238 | 0.04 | 10.9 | 11.5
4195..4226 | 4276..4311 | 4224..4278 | -0.08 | 11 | 10.2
